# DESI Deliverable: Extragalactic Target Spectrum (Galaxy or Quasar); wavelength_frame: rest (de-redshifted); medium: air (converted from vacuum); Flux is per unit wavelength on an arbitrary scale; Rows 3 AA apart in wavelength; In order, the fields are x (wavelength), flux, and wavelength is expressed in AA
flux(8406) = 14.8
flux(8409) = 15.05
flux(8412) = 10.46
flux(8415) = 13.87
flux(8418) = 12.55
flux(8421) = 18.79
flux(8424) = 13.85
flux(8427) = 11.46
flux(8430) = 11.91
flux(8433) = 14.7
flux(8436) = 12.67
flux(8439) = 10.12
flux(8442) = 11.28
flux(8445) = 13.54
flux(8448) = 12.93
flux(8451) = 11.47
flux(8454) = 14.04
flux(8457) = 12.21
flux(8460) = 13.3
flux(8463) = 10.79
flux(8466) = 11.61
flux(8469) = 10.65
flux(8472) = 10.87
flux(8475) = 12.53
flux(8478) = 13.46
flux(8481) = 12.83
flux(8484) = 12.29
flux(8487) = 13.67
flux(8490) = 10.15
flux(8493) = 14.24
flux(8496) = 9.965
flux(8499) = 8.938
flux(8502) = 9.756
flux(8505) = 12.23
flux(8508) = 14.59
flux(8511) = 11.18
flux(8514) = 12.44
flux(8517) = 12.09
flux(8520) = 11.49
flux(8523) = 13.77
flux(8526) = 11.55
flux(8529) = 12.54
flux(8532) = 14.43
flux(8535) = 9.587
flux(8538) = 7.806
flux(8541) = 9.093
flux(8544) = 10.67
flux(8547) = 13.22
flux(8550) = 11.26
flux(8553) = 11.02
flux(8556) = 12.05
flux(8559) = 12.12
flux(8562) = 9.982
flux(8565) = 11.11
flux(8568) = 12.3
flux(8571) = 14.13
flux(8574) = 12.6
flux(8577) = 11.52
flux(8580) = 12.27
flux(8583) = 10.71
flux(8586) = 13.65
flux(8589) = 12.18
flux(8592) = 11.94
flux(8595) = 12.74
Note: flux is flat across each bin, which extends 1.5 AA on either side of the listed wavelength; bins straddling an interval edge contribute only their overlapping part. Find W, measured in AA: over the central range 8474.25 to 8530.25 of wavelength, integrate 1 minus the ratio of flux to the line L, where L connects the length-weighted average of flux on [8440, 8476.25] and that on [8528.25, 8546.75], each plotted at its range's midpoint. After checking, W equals -3.61 AA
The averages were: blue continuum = 12.1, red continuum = 10.8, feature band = 12.1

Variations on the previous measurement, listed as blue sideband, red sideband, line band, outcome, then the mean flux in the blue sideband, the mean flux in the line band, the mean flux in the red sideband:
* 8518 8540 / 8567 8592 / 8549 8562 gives 0.60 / 11.6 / 11.4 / 12.4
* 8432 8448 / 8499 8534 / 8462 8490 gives 0.72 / 12.4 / 12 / 12.2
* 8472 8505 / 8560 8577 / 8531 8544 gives 1.94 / 11.8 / 10.1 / 12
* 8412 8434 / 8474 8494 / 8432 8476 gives 3.39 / 13.6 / 12.1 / 12.7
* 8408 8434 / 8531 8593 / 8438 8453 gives 1.39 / 13.6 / 12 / 11.6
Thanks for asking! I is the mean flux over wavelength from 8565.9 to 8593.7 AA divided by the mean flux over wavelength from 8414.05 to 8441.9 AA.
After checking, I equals 0.9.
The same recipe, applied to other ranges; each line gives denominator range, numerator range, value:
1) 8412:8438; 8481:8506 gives 0.85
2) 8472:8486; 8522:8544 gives 0.89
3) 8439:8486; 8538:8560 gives 0.91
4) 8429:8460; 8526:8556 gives 0.89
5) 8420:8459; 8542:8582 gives 0.91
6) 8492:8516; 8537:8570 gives 0.95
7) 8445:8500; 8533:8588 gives 0.95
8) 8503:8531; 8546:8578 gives 0.96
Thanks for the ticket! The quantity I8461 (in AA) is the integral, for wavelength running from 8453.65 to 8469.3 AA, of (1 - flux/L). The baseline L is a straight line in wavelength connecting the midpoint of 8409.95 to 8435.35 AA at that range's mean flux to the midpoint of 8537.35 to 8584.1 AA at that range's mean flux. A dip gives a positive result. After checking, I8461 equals 1.0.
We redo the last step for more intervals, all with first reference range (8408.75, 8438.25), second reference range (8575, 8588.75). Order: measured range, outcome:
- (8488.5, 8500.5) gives 1.8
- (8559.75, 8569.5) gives 0.8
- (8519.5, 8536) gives 0.2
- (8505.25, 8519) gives 0.2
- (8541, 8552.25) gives 0.9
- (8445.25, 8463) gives 0.6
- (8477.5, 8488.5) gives -0.1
